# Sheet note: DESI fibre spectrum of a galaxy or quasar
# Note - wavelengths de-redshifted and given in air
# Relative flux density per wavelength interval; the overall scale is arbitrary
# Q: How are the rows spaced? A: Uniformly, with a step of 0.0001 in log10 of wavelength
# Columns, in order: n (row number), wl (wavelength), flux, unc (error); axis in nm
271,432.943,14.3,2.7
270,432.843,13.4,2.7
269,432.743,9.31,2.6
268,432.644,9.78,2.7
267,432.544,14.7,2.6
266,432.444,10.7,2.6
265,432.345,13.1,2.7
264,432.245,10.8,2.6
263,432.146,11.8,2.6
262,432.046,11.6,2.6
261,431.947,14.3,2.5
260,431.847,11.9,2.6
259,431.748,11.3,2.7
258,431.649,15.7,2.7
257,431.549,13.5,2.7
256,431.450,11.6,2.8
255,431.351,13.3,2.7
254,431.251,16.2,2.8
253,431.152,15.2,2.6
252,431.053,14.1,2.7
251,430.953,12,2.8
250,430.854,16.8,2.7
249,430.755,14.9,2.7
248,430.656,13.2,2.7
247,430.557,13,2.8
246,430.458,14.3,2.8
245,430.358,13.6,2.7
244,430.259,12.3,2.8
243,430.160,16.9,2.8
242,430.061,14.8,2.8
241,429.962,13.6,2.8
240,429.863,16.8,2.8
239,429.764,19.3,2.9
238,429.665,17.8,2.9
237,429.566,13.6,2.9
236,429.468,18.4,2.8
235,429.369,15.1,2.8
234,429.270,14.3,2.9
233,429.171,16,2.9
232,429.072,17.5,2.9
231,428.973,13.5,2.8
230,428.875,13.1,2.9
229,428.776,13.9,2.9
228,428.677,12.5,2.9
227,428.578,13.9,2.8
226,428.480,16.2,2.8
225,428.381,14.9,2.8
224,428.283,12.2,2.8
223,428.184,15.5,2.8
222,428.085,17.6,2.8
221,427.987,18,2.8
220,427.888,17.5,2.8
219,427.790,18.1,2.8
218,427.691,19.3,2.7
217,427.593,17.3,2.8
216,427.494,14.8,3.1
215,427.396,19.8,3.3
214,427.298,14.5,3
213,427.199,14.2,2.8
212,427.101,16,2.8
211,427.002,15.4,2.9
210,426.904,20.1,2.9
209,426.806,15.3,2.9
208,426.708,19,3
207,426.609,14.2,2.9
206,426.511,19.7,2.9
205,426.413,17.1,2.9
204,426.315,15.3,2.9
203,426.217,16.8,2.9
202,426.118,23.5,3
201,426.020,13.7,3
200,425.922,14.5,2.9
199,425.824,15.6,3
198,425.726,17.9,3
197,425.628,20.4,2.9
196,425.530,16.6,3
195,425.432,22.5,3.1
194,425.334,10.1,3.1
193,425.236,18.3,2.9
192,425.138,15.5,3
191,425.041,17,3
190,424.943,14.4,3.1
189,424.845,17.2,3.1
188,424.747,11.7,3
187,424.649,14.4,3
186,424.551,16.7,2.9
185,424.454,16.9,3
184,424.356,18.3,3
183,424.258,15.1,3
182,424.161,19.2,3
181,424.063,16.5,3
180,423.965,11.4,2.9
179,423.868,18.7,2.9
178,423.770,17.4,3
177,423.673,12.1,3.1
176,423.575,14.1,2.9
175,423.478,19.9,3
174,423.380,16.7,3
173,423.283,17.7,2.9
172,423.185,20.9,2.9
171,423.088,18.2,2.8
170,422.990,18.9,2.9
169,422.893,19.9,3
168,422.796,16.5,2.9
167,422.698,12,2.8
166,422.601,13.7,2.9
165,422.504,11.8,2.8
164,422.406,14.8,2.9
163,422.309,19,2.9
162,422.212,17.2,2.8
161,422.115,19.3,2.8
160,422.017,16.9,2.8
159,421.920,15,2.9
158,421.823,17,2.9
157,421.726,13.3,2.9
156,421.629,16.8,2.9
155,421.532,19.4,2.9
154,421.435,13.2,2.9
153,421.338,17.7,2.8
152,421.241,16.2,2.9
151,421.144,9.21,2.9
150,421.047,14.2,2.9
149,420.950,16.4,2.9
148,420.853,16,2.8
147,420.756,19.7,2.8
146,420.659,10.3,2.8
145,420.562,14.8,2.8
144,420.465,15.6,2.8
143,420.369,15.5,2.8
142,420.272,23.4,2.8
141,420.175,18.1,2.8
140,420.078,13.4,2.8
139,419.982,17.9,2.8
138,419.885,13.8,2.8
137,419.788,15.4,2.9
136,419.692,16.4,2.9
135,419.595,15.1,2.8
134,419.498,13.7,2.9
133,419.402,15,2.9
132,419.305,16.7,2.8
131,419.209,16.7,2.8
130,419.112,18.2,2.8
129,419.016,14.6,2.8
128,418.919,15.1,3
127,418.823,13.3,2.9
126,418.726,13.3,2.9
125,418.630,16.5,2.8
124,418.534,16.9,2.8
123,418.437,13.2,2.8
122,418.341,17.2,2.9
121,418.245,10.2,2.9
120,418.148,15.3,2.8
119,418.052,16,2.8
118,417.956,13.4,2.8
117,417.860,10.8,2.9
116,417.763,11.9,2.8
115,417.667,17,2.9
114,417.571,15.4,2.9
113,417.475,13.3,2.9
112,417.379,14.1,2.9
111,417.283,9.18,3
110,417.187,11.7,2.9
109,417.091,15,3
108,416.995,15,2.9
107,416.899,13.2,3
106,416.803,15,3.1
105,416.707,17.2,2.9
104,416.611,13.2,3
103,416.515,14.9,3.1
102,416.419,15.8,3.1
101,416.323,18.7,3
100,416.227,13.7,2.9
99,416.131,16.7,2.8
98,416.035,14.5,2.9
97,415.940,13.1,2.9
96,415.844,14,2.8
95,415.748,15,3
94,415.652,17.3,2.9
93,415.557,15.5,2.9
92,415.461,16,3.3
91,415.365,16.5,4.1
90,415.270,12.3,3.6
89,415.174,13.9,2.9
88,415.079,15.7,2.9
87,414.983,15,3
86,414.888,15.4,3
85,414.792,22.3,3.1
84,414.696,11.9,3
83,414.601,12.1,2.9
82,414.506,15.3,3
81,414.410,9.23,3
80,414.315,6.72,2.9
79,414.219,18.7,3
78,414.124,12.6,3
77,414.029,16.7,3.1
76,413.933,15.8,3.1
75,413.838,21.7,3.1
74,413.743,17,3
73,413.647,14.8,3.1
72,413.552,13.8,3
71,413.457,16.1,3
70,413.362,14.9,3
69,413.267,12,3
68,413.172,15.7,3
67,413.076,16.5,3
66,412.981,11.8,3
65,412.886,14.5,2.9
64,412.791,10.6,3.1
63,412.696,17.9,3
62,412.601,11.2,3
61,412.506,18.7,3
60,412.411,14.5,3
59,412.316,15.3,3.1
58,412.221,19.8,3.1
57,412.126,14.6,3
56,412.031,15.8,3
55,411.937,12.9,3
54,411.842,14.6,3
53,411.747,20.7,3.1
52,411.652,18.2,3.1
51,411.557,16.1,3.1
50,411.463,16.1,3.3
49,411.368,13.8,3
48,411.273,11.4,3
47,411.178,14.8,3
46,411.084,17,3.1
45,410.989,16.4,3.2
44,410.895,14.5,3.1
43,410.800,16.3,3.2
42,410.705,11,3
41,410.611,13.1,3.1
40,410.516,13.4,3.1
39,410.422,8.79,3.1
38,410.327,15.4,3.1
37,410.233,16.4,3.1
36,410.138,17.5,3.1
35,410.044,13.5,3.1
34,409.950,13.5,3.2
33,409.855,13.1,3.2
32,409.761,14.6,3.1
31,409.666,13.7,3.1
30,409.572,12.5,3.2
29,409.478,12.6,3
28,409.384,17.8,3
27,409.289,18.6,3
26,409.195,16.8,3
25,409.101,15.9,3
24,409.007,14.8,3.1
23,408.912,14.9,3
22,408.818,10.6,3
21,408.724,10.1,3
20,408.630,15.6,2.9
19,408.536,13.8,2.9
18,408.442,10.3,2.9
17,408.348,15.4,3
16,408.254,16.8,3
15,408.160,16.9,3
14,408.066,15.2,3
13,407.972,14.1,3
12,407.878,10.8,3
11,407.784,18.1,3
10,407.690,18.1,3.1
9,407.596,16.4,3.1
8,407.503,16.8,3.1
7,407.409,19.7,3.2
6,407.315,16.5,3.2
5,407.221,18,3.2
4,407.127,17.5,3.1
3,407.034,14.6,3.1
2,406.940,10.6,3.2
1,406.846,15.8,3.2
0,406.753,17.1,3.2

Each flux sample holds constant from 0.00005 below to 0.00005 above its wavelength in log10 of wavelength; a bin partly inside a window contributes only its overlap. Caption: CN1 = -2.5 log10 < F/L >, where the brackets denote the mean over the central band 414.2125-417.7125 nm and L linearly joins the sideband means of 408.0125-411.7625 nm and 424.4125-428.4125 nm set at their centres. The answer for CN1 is 0.06 mag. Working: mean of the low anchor 14.6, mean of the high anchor 16.6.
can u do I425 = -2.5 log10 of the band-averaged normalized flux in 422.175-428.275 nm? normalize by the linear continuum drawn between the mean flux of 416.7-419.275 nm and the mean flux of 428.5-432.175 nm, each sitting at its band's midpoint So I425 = -0.16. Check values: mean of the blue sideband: 14.4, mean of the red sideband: 14.4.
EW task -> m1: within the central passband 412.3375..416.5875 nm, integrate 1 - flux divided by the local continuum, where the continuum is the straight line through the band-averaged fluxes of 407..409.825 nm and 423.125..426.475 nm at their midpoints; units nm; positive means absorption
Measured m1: 0.22 nm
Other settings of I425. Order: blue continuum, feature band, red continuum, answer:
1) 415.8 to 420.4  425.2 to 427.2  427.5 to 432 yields -0.14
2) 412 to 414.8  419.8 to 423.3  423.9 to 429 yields -0.03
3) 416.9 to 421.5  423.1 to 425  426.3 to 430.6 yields -0.06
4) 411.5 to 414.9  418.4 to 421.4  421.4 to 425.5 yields 0.03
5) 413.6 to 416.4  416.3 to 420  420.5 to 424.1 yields 0.06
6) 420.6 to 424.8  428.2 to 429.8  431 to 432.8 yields -0.10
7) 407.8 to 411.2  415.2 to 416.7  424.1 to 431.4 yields -0.02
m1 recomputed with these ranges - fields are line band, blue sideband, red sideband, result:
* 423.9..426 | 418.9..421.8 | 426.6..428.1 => 0.05 nm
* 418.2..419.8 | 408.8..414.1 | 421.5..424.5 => 0.09 nm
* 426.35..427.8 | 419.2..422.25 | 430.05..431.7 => -0.21 nm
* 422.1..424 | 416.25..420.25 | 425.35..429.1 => -0.10 nm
